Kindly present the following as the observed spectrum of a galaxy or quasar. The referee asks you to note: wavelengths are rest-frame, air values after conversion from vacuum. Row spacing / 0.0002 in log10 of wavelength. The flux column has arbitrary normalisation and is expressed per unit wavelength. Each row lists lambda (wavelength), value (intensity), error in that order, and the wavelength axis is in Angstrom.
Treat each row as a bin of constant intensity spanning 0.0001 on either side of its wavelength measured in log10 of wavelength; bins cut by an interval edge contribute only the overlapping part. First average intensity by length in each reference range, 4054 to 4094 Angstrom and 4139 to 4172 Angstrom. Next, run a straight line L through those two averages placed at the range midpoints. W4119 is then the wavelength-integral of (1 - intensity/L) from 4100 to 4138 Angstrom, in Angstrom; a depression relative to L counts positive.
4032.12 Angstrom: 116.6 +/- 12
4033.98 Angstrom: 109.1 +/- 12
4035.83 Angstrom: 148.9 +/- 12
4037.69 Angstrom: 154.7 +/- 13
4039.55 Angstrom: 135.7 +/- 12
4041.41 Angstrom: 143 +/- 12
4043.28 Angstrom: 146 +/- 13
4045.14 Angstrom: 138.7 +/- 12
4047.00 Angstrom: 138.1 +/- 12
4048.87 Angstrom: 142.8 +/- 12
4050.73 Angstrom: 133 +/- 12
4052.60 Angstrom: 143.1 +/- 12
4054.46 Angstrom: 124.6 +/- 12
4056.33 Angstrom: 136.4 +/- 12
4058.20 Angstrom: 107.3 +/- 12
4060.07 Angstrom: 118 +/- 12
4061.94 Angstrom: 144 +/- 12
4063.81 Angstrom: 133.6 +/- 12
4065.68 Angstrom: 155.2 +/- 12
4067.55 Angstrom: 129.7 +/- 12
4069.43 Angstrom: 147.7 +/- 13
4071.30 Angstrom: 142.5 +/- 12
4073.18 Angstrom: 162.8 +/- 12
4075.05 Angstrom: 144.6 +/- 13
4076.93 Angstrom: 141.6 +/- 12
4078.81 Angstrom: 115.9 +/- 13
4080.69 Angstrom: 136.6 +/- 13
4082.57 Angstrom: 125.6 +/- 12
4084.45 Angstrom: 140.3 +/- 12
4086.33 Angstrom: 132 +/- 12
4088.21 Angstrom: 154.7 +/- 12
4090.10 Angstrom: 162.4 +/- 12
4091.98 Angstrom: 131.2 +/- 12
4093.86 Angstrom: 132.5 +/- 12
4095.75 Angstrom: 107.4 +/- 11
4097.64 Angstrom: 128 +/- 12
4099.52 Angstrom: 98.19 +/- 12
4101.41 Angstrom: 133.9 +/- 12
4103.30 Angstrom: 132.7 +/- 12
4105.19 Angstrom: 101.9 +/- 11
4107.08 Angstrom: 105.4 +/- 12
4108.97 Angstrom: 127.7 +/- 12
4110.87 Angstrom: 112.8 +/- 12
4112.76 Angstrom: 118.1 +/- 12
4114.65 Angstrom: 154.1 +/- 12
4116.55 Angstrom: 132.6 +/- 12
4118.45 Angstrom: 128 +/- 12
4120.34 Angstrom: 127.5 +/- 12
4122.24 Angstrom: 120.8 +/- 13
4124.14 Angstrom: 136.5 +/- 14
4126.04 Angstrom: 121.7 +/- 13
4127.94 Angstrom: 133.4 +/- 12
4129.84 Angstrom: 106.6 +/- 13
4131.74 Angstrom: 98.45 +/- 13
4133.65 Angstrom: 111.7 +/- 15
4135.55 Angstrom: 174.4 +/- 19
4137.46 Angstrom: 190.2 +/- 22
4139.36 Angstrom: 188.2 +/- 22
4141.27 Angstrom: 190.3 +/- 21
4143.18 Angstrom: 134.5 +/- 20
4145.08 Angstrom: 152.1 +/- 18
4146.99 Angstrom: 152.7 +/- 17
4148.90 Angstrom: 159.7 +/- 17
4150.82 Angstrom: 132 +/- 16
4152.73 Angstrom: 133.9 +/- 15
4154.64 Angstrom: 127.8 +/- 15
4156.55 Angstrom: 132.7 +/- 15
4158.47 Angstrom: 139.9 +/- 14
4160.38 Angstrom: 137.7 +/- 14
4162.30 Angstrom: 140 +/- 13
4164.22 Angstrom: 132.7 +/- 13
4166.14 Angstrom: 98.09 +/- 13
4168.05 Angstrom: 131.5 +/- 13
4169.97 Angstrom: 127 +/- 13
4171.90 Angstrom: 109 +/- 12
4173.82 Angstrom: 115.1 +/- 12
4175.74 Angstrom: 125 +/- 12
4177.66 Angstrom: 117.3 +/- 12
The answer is 3.1 Angstrom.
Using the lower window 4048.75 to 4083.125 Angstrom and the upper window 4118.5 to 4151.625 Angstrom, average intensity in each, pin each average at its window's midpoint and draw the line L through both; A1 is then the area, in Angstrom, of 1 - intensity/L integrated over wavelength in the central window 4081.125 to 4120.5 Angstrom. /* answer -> 3.2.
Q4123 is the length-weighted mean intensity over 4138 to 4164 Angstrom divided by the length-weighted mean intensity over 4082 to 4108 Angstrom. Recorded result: 1.16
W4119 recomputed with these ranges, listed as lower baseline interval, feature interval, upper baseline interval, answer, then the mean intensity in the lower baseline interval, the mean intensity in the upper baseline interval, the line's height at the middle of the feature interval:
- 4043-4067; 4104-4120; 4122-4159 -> 1.9 Angstrom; 135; 142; 140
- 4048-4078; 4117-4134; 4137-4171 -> 2.5 Angstrom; 138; 144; 142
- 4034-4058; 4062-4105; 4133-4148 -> 3.6 Angstrom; 138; 163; 148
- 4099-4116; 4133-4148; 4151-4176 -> -4.6 Angstrom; 121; 127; 125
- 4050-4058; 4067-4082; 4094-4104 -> -1.6 Angstrom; 132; 121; 127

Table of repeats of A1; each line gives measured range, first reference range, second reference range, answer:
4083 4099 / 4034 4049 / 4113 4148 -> 0.8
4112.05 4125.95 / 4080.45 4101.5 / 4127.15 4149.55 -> 1.1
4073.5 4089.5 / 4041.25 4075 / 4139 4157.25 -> 0.4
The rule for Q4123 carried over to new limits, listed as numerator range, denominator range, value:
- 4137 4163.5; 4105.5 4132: 1.22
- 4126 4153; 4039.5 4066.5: 1.08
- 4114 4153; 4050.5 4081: 1.04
